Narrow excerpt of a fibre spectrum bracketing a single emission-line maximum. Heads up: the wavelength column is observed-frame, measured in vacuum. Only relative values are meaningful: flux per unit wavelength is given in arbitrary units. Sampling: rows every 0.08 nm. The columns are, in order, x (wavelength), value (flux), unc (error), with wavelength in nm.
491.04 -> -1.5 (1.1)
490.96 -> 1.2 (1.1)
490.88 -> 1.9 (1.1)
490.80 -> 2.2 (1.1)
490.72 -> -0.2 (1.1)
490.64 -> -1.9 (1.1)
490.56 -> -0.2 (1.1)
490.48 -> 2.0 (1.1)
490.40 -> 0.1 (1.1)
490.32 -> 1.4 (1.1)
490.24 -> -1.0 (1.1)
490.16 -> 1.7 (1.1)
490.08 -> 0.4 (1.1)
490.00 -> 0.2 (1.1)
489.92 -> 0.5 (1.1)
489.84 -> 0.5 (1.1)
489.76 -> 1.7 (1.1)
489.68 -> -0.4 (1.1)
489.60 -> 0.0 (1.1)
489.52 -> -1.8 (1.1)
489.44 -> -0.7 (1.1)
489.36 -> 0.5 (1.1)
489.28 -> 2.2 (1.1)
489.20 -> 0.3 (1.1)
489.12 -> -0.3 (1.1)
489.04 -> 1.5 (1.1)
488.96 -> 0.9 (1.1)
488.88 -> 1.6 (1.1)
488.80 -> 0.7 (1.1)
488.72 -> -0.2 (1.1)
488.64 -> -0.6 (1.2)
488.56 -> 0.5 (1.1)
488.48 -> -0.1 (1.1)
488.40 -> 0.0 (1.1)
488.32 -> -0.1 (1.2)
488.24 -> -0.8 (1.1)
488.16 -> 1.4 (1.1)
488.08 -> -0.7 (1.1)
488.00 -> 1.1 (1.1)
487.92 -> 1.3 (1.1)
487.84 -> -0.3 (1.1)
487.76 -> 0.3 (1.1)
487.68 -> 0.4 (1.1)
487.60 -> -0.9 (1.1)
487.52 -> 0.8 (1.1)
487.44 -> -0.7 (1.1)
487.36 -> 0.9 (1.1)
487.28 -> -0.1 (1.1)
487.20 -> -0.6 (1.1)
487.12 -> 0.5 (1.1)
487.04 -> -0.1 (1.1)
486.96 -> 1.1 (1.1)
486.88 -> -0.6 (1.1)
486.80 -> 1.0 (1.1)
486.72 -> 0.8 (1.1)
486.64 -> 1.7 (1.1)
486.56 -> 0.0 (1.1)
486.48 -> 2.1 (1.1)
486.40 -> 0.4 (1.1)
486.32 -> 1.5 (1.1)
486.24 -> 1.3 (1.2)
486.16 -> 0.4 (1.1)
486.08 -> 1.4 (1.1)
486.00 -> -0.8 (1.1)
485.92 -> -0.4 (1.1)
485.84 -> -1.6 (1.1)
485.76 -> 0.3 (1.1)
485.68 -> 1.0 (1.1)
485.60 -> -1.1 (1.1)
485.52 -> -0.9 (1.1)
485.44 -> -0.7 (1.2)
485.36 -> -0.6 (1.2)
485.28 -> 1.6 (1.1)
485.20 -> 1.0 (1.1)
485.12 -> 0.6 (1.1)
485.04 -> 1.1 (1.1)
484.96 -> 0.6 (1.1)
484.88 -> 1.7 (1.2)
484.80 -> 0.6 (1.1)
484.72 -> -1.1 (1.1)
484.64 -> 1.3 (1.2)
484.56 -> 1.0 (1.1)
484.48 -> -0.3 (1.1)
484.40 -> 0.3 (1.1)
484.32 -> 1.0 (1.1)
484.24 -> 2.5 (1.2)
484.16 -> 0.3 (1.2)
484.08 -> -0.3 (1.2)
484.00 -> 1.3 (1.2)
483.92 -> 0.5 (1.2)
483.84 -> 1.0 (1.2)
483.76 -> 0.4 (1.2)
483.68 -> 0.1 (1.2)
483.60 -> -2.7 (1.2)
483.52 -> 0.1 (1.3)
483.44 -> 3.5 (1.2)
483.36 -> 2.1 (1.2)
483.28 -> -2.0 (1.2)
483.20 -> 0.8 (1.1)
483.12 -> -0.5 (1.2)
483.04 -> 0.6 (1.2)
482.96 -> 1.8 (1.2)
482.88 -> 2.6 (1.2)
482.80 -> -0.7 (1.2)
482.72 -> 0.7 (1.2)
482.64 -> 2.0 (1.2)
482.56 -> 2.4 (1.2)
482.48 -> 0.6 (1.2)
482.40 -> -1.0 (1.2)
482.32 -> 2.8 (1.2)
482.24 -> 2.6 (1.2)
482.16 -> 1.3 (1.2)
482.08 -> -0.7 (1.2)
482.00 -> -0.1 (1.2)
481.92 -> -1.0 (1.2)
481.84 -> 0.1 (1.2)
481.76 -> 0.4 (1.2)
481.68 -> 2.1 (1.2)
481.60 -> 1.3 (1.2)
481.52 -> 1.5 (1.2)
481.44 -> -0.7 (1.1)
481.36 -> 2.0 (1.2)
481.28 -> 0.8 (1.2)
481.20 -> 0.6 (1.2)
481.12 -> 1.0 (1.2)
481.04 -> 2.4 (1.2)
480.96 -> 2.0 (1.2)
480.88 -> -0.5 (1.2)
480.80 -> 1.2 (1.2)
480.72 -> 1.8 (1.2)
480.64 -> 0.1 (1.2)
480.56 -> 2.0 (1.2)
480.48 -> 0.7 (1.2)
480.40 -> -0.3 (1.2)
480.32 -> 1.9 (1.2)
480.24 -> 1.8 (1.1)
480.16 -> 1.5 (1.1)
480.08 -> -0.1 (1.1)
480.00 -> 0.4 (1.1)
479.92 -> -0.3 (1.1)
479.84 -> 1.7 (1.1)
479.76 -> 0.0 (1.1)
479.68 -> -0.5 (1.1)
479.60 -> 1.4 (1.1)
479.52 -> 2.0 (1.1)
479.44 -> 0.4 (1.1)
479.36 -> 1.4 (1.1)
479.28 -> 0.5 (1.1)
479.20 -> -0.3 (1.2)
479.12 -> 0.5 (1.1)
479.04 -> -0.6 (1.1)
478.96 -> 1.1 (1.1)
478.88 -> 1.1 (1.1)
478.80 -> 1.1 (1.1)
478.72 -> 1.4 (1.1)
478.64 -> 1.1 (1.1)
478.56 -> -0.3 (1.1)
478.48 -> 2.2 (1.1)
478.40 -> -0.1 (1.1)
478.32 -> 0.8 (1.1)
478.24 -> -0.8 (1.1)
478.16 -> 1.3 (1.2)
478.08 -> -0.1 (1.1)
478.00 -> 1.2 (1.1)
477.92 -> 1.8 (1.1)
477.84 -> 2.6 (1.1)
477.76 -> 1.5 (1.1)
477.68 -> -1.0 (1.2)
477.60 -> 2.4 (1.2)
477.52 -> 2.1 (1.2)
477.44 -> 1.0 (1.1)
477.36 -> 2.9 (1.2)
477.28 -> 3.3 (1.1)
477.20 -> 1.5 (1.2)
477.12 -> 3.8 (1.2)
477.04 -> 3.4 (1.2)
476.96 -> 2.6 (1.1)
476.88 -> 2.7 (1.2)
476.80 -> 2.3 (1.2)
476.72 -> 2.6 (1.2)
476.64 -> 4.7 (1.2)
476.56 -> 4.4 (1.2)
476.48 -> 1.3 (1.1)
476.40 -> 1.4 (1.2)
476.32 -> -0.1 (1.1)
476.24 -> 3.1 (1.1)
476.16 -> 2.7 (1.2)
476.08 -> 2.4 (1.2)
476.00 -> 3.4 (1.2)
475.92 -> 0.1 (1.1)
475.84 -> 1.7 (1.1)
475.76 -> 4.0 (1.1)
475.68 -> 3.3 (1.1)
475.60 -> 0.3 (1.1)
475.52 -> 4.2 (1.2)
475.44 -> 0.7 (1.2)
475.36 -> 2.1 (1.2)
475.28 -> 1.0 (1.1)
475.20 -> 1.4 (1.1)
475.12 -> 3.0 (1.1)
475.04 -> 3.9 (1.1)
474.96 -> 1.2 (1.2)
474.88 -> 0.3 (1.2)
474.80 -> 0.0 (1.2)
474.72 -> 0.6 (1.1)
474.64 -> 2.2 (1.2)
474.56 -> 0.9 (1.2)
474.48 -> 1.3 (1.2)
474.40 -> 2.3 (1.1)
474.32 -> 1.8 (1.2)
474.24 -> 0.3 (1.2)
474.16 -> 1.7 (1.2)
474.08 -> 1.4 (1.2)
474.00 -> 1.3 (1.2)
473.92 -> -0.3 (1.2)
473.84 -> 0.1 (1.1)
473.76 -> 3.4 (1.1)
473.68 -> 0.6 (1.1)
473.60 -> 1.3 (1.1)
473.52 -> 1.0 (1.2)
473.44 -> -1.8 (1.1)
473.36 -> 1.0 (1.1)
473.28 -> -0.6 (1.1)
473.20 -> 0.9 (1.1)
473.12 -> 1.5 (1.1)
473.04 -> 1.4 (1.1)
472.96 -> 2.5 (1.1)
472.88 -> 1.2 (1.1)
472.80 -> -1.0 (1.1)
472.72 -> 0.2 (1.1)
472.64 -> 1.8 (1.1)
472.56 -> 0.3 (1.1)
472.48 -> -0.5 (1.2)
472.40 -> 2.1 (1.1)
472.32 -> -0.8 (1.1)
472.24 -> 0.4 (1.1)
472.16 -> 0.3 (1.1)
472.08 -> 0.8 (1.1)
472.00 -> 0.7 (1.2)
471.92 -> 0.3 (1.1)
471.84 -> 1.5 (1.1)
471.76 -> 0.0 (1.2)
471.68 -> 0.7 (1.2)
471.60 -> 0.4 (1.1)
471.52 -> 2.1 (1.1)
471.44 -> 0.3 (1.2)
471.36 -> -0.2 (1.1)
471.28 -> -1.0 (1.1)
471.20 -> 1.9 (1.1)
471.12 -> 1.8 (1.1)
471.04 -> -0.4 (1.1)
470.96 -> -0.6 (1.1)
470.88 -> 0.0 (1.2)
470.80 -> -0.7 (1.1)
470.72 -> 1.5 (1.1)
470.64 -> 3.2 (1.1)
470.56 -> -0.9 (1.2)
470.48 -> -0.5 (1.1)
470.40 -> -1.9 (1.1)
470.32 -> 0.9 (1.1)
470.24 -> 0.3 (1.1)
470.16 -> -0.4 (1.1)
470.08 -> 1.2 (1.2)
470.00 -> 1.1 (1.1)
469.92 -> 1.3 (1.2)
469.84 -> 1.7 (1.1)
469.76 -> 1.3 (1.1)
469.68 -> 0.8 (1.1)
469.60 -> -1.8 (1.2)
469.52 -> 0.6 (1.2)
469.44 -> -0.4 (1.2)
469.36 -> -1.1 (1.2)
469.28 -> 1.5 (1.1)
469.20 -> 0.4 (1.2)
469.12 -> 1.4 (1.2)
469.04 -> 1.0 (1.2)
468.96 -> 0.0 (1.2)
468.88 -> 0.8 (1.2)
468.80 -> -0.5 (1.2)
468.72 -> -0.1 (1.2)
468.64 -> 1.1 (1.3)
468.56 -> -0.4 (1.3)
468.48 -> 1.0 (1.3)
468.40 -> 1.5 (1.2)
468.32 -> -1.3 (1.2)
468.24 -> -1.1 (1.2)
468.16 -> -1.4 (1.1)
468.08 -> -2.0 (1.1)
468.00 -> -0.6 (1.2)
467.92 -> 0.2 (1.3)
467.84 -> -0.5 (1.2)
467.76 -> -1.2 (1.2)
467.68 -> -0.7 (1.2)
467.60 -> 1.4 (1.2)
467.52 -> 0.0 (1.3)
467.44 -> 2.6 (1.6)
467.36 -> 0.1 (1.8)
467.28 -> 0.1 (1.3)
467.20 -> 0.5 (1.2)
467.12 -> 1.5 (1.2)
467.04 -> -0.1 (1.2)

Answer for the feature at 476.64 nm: C IV 1549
